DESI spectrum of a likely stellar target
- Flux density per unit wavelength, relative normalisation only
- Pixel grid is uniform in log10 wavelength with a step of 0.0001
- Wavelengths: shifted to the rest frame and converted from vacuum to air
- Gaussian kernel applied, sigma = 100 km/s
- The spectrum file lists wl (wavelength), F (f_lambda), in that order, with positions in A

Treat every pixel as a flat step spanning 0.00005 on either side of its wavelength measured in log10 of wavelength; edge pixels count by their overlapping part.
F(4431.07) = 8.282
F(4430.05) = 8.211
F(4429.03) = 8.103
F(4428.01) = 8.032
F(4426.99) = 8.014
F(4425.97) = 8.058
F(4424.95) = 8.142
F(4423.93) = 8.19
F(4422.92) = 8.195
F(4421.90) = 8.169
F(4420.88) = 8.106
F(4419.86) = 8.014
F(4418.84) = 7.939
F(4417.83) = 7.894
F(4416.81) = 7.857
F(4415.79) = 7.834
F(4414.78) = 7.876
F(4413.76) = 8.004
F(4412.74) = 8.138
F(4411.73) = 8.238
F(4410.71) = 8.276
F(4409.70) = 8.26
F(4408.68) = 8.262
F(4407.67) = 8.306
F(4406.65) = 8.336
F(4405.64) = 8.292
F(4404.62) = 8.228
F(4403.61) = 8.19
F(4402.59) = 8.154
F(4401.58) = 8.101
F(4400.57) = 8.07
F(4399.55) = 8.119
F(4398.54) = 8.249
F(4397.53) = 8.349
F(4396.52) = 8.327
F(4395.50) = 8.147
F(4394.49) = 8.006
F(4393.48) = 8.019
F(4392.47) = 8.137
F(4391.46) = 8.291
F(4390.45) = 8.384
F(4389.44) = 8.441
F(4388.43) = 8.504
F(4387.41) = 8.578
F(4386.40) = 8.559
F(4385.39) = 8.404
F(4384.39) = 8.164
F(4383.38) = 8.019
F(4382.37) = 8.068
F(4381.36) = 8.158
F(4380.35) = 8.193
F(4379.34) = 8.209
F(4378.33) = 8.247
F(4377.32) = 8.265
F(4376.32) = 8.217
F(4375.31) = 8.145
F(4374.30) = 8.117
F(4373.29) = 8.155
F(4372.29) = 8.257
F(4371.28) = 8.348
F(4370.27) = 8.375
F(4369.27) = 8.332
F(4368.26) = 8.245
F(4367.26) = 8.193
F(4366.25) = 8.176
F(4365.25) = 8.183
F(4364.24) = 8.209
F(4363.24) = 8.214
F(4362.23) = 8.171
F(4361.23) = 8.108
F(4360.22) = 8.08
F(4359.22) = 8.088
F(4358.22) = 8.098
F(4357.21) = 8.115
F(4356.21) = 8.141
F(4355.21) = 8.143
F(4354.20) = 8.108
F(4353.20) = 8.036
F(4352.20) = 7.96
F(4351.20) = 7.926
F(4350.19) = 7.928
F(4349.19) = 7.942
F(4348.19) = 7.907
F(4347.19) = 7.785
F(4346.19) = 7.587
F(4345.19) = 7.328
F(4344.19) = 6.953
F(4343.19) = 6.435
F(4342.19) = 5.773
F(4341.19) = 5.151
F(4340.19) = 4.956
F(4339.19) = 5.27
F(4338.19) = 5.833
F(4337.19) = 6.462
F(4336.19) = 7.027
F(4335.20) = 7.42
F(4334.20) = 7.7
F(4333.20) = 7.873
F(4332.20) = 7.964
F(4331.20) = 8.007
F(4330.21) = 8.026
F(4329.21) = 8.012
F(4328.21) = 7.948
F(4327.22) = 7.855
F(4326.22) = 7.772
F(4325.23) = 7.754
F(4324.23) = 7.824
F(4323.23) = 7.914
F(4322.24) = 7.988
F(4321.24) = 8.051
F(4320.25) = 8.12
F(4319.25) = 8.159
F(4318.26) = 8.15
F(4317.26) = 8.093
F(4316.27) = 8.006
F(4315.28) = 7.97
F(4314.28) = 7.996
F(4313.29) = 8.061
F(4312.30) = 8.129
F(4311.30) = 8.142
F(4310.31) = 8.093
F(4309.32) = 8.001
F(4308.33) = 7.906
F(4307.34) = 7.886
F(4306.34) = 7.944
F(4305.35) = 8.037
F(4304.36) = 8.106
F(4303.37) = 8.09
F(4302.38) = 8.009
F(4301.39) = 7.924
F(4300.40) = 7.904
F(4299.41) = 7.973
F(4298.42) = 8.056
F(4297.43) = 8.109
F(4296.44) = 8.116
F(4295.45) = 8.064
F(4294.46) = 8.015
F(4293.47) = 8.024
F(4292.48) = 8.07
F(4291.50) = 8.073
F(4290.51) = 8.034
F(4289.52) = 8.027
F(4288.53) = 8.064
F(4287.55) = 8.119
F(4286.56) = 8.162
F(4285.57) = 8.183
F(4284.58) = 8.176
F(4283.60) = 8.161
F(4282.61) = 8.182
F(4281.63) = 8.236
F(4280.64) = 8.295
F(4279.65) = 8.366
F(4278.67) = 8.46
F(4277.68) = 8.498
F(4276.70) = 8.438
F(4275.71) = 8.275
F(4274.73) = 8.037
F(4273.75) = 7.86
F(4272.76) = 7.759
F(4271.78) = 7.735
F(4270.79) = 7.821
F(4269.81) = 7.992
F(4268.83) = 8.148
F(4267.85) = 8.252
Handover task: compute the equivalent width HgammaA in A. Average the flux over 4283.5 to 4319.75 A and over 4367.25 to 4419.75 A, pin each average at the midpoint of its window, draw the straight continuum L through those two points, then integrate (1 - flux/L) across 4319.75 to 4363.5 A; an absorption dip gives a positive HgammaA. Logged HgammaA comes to 3.14 A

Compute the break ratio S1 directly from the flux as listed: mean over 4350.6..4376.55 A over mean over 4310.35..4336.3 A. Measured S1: 1.0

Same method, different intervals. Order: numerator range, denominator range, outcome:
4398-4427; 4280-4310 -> 1.01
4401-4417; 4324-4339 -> 1.09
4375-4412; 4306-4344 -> 1.10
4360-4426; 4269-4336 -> 1.02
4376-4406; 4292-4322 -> 1.02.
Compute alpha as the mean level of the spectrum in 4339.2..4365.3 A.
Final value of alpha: 7.54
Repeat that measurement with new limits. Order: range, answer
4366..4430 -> 8.19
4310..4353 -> 7.52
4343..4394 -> 8.1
